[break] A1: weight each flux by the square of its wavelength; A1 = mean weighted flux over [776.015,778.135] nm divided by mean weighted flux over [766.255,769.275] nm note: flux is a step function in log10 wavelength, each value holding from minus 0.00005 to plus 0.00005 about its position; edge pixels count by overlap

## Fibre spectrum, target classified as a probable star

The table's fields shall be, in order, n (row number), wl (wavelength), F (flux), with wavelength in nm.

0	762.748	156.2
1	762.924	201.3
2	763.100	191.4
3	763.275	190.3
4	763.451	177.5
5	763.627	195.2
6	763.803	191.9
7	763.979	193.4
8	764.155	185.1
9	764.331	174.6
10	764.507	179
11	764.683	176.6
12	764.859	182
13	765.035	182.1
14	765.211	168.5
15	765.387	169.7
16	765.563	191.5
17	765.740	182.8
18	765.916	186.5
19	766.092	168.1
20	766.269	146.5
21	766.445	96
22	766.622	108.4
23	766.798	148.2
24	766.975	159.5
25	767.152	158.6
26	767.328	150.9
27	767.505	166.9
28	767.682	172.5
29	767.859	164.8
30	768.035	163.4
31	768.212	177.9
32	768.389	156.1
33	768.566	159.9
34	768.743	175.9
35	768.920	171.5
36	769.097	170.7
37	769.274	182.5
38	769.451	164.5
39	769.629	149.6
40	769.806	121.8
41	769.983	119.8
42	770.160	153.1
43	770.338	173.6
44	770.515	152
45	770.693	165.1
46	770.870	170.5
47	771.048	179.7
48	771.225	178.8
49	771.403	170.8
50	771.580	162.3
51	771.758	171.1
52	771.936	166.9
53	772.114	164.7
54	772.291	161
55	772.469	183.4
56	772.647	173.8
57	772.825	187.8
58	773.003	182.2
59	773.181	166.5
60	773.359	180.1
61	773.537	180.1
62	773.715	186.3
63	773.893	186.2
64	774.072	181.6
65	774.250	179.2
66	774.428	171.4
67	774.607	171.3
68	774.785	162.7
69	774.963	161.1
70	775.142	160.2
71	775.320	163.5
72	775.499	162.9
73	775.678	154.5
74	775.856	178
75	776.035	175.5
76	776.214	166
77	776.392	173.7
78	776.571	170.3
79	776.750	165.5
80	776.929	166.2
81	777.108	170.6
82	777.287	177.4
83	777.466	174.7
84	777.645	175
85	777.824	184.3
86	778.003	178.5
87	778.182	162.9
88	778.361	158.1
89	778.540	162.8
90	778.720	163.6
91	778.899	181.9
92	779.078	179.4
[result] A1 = 1.1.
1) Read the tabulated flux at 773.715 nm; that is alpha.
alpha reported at 186.3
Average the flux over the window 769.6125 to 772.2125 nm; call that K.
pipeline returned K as 160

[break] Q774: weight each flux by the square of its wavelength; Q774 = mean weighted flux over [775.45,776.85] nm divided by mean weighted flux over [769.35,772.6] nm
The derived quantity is 1.05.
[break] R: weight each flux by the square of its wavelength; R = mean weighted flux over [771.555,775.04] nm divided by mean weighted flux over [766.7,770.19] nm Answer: 1.11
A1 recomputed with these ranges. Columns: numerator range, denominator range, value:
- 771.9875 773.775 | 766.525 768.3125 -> 1.14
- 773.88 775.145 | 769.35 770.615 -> 1.17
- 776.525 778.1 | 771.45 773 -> 1.02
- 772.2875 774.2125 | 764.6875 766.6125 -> 1.11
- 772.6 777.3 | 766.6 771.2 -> 1.09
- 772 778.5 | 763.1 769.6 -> 1.04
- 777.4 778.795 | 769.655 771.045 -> 1.14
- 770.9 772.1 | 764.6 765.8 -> 0.97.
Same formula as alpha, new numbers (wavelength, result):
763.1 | 191.4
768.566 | 159.9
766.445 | 96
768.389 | 156.1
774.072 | 181.6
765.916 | 186.5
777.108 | 170.6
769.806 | 121.8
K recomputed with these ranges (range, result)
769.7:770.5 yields 143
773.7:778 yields 171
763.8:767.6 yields 166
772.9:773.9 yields 180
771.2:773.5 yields 173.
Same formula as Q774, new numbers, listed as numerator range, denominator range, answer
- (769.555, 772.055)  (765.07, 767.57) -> 1.03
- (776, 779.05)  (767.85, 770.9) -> 1.09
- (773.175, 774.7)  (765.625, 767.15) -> 1.21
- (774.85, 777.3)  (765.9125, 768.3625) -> 1.11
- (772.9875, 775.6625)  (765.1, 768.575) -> 1.10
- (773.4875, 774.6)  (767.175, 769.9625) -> 1.13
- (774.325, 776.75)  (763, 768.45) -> 1.01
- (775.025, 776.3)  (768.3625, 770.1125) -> 1.07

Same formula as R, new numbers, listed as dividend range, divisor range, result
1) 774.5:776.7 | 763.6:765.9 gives 0.94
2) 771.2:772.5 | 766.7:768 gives 1.07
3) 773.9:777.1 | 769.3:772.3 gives 1.06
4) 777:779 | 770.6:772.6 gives 1.03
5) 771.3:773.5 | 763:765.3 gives 0.96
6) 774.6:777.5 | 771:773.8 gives 0.97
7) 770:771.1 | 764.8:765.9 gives 0.91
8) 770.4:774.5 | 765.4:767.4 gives 1.14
